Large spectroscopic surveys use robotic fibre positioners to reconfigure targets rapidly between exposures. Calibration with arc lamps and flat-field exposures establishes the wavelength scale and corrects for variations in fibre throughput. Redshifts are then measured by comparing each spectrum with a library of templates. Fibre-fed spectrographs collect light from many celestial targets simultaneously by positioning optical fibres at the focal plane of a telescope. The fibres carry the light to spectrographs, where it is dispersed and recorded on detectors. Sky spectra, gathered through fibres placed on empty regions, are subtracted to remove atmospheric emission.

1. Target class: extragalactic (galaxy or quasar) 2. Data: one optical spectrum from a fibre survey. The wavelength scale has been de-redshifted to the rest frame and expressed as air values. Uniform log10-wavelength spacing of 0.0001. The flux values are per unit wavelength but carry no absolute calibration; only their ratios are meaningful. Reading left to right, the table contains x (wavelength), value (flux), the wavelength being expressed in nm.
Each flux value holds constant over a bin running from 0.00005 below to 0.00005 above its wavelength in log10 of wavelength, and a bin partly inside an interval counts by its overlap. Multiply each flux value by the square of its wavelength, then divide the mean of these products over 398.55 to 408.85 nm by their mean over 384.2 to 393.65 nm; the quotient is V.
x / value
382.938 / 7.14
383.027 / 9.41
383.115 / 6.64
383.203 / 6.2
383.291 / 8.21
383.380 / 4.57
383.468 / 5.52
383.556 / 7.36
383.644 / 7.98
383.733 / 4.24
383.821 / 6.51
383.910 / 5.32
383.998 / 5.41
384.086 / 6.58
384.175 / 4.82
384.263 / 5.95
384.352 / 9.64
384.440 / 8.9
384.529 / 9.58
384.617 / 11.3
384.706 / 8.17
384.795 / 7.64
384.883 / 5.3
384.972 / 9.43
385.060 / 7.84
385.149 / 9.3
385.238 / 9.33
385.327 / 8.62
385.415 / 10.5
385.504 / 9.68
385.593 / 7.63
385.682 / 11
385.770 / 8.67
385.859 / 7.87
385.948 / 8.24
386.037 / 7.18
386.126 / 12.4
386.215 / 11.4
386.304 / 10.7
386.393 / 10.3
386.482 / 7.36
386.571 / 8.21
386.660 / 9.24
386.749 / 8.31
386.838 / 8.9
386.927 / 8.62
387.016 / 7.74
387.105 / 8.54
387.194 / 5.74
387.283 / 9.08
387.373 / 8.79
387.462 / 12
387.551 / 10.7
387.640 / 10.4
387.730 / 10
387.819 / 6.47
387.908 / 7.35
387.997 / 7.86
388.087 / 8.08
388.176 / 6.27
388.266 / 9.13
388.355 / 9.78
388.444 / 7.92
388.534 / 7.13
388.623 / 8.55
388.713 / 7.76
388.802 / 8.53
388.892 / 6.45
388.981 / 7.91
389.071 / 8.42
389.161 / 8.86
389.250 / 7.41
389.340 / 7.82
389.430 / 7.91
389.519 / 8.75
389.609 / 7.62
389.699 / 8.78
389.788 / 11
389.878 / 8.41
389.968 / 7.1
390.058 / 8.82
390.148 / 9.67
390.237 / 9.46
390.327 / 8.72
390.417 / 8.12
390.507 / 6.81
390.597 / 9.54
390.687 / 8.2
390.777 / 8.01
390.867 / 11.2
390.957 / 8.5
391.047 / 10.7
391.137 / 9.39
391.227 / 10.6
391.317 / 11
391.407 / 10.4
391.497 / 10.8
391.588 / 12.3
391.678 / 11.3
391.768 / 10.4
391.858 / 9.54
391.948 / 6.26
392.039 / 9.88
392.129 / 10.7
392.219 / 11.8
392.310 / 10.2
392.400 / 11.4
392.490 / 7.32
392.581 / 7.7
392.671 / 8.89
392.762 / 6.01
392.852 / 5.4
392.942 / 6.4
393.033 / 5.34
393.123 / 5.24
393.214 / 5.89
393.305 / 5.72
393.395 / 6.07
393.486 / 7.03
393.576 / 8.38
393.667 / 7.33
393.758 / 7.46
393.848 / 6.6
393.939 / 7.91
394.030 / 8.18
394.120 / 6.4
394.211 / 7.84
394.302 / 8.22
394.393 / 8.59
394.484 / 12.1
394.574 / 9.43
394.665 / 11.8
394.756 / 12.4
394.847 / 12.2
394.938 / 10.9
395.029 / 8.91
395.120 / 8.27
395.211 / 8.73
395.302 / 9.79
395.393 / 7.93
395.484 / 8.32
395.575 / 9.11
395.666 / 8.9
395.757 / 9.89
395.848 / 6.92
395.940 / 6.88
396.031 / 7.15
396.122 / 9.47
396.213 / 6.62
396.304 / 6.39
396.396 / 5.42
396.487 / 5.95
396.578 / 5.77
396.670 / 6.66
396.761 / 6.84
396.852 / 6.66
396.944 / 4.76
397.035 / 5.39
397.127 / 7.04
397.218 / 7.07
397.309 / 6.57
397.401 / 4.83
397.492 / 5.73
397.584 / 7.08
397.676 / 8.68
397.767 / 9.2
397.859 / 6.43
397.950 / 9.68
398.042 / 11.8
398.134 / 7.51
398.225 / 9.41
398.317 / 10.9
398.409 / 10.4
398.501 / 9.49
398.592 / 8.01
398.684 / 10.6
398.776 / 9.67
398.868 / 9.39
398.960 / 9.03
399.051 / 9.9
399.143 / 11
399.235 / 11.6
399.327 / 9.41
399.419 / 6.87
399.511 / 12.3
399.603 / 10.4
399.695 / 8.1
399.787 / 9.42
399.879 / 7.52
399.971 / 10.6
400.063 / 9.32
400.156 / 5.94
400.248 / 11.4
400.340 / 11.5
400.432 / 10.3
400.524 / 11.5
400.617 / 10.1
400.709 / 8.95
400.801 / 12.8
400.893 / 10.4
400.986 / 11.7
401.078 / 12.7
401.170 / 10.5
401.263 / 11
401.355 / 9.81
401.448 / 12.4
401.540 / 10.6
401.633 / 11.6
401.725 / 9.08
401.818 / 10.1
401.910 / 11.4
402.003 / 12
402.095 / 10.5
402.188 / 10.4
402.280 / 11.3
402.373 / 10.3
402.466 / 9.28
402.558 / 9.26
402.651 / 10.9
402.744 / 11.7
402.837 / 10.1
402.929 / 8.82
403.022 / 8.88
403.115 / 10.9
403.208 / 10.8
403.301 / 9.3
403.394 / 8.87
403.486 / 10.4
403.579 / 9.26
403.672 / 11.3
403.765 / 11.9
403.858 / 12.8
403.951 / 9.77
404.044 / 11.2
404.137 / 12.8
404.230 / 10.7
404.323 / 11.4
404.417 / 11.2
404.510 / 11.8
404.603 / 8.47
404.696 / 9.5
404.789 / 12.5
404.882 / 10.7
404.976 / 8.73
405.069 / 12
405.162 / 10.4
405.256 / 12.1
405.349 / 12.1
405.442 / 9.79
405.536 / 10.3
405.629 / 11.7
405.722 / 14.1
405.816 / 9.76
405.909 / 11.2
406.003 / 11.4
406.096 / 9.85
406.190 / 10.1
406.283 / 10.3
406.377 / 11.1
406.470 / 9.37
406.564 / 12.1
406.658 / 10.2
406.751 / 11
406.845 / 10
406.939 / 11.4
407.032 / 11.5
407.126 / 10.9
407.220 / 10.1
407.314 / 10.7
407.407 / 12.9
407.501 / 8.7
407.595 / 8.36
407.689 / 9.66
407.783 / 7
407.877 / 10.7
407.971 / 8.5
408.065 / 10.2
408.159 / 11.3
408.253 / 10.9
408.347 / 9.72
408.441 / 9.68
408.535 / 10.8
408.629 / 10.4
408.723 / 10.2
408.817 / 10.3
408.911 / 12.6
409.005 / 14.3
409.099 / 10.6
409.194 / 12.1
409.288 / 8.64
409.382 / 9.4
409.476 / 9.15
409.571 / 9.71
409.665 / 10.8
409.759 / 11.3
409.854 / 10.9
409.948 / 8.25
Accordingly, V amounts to 1.30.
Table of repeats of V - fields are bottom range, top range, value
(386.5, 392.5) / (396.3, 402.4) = 1.09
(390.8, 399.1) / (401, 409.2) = 1.33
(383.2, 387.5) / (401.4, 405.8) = 1.43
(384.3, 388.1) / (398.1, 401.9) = 1.21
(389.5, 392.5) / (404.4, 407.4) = 1.23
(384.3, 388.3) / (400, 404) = 1.28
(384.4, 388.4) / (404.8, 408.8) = 1.32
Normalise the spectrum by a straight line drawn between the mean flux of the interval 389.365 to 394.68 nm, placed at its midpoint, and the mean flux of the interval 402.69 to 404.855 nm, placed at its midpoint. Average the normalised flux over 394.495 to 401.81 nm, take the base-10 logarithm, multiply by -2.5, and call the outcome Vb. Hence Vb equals 0.07 mag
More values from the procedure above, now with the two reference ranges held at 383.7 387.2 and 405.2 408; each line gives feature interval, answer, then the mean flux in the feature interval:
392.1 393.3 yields 0.17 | 7.75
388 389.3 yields 0.09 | 8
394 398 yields 0.18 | 7.98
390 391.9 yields -0.09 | 9.67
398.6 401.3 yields -0.02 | 10.1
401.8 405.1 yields -0.04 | 10.6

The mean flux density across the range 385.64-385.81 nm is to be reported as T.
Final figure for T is 9.9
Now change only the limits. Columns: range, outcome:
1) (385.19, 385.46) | 9.48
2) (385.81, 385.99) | 8.05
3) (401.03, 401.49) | 11.3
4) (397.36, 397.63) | 5.89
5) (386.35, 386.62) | 8.62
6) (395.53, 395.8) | 9.3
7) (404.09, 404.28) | 11.8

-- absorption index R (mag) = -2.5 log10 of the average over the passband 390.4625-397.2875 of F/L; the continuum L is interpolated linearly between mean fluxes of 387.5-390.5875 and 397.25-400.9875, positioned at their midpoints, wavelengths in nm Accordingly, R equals 0.06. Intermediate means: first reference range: 8.37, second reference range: 9.37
